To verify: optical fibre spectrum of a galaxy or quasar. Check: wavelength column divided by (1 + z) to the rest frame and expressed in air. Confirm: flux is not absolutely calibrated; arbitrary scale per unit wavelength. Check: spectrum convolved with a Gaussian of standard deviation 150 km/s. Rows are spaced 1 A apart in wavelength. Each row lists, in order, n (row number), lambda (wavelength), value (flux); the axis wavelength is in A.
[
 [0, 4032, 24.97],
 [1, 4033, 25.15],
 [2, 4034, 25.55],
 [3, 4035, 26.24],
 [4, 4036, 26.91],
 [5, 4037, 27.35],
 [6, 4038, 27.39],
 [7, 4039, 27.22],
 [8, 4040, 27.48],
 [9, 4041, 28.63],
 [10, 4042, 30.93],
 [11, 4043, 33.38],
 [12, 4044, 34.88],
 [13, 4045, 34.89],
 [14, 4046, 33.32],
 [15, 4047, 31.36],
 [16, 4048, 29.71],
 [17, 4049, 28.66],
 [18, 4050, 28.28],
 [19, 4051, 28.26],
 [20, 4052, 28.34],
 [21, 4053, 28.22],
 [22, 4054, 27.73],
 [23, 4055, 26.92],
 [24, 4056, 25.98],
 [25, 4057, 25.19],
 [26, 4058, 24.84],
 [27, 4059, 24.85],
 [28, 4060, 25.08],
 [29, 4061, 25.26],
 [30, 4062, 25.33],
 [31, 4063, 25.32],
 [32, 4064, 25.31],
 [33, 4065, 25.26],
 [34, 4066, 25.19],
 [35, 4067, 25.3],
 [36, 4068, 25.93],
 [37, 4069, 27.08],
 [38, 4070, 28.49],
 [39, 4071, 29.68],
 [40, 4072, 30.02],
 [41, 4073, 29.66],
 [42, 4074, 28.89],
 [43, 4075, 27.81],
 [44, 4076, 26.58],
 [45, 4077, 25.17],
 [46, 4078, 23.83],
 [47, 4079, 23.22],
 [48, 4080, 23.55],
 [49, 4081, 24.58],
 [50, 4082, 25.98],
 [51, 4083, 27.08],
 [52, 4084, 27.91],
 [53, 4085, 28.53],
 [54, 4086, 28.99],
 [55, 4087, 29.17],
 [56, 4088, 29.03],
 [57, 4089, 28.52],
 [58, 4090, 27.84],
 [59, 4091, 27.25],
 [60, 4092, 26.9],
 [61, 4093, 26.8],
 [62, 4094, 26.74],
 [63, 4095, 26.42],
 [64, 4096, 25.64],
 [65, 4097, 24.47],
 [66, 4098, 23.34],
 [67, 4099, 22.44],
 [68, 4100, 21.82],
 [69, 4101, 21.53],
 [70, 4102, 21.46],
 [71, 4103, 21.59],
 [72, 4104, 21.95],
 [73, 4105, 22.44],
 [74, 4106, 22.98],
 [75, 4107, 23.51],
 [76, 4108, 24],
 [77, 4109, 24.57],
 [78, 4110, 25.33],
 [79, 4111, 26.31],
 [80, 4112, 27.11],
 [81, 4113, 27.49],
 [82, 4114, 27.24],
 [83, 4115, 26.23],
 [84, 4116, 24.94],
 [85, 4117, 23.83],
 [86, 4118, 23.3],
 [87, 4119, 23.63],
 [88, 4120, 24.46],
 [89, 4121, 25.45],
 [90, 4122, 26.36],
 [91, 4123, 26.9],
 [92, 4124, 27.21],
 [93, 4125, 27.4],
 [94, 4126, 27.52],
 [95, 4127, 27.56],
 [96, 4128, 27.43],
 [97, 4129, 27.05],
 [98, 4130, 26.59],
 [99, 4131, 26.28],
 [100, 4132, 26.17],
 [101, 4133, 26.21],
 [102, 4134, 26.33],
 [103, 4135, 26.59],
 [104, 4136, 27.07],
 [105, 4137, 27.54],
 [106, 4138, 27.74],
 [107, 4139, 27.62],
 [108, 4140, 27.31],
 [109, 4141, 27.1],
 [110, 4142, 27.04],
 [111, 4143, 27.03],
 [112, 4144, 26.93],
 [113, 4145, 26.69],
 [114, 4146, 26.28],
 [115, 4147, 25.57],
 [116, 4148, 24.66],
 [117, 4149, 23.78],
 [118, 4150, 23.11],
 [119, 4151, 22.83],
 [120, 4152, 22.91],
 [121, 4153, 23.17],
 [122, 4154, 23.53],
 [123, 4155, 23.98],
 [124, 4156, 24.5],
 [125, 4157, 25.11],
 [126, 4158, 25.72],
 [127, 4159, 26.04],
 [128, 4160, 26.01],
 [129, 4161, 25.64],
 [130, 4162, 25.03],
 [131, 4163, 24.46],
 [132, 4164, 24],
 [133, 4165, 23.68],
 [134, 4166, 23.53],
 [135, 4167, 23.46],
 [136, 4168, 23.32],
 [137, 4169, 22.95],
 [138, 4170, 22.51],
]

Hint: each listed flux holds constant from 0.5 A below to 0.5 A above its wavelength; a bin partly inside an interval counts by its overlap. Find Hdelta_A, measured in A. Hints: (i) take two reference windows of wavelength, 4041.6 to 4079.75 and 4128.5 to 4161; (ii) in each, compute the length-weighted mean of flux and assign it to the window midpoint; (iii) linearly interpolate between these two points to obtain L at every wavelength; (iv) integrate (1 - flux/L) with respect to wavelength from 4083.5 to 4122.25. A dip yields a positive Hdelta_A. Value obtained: 2.06 A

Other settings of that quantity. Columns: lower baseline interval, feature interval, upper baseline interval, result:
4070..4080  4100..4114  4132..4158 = 1.3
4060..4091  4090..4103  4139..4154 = 0.9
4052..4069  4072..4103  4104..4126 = -0.6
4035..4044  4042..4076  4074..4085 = -0.8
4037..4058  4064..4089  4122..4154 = 1.1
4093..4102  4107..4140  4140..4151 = -1.6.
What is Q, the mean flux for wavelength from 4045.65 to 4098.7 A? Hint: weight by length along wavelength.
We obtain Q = 26.9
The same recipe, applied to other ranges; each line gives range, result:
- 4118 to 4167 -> 25.7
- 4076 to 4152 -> 25.7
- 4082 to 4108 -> 25.4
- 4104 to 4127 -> 25.3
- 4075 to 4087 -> 26.2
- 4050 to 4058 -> 27.2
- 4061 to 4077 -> 26.9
